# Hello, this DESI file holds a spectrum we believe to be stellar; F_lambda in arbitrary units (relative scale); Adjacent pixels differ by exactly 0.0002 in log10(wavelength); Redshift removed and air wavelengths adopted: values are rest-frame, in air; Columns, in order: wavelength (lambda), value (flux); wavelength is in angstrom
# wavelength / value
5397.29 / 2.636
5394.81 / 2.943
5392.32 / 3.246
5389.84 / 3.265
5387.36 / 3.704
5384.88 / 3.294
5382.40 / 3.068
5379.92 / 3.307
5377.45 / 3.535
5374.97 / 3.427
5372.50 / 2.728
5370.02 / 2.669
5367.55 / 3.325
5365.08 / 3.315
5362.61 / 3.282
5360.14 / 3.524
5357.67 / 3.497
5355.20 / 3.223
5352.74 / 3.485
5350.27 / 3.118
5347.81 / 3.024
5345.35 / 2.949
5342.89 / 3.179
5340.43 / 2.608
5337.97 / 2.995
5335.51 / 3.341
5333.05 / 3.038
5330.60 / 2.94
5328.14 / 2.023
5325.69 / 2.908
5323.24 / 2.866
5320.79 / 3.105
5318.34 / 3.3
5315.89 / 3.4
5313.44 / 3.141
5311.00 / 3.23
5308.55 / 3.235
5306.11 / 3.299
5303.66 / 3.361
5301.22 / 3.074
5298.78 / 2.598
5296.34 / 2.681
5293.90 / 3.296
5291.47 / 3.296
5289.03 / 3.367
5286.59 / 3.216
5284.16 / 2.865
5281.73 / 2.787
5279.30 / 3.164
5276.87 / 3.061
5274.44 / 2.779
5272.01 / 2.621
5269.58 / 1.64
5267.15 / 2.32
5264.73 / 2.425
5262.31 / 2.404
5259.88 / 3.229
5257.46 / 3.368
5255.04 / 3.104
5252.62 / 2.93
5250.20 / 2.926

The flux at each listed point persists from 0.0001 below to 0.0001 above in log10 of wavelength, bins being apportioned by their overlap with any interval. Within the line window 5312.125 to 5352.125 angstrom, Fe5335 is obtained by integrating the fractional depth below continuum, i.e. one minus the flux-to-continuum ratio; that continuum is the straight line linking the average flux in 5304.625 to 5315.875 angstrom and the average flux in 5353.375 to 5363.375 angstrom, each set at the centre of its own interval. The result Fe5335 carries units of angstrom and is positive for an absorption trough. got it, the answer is 3.7 angstrom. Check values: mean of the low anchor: 3.25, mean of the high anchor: 3.39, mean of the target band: 3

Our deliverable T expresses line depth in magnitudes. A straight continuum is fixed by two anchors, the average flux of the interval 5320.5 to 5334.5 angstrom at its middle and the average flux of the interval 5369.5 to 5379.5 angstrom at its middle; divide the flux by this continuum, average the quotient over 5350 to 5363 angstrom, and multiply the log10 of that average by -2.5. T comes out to -0.12 mag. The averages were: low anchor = 2.8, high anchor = 3.14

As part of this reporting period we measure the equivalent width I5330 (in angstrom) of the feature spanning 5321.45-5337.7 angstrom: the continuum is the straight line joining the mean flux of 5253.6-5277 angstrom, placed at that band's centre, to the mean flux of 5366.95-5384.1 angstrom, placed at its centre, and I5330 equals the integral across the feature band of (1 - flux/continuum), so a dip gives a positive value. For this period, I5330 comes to 0.5 angstrom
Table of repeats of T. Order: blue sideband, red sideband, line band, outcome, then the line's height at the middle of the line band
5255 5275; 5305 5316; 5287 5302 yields -0.01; 3.03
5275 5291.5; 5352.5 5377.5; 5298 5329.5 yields 0.03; 3.15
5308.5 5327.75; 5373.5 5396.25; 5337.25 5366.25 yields 0.00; 3.2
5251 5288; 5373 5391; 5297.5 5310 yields -0.05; 2.97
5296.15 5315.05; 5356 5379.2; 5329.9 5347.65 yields 0.06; 3.19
